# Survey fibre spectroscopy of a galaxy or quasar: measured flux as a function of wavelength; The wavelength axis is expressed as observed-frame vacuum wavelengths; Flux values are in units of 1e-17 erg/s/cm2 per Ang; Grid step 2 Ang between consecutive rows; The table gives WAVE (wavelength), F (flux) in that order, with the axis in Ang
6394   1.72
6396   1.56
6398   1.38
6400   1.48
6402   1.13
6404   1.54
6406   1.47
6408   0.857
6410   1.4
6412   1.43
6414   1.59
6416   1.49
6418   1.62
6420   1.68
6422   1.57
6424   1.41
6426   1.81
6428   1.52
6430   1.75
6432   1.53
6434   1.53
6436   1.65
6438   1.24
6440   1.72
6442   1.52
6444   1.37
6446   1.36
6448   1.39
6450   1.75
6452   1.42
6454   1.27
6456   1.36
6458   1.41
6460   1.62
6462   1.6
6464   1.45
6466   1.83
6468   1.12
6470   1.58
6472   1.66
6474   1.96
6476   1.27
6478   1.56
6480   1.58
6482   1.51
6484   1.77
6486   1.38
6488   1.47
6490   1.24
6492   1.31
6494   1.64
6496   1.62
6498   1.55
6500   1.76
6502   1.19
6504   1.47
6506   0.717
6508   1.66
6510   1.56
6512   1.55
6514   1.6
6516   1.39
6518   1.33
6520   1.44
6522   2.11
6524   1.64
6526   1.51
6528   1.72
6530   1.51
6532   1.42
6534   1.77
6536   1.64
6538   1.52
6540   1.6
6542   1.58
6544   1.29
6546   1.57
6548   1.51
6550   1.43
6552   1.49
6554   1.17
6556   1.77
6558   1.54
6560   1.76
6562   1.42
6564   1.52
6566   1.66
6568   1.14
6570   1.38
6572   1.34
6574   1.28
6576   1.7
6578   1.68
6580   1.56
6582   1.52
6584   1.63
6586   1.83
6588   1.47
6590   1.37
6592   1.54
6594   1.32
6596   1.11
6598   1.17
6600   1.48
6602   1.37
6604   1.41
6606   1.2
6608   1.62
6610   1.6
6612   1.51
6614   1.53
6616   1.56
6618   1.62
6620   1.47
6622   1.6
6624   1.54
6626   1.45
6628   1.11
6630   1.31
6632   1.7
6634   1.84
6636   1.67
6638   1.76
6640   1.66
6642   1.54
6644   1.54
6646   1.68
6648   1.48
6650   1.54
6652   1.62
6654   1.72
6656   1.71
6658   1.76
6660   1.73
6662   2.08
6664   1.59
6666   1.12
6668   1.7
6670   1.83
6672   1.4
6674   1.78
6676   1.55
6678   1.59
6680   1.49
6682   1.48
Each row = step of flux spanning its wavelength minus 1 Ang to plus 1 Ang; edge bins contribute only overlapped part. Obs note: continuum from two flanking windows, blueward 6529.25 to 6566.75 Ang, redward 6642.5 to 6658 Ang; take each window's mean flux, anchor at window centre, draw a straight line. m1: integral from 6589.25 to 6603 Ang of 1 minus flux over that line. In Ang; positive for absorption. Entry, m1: 2.1 Ang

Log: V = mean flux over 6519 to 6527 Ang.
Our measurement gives 1.67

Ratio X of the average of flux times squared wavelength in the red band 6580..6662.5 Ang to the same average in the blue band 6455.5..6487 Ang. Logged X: 1.0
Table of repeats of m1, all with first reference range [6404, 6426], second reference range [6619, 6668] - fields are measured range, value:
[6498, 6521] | 1.4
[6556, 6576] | 1.0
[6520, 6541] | -1.4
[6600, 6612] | 1.0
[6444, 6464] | 0.5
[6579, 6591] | 0.0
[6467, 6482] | -0.3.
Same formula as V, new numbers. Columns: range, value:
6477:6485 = 1.6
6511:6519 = 1.47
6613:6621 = 1.54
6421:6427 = 1.6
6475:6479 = 1.42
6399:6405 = 1.38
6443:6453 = 1.46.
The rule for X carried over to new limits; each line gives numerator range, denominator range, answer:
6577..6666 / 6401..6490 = 1.09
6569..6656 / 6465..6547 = 1.03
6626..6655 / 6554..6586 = 1.06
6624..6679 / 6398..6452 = 1.16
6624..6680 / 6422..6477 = 1.12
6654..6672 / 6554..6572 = 1.16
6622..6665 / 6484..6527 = 1.13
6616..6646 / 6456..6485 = 1.05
